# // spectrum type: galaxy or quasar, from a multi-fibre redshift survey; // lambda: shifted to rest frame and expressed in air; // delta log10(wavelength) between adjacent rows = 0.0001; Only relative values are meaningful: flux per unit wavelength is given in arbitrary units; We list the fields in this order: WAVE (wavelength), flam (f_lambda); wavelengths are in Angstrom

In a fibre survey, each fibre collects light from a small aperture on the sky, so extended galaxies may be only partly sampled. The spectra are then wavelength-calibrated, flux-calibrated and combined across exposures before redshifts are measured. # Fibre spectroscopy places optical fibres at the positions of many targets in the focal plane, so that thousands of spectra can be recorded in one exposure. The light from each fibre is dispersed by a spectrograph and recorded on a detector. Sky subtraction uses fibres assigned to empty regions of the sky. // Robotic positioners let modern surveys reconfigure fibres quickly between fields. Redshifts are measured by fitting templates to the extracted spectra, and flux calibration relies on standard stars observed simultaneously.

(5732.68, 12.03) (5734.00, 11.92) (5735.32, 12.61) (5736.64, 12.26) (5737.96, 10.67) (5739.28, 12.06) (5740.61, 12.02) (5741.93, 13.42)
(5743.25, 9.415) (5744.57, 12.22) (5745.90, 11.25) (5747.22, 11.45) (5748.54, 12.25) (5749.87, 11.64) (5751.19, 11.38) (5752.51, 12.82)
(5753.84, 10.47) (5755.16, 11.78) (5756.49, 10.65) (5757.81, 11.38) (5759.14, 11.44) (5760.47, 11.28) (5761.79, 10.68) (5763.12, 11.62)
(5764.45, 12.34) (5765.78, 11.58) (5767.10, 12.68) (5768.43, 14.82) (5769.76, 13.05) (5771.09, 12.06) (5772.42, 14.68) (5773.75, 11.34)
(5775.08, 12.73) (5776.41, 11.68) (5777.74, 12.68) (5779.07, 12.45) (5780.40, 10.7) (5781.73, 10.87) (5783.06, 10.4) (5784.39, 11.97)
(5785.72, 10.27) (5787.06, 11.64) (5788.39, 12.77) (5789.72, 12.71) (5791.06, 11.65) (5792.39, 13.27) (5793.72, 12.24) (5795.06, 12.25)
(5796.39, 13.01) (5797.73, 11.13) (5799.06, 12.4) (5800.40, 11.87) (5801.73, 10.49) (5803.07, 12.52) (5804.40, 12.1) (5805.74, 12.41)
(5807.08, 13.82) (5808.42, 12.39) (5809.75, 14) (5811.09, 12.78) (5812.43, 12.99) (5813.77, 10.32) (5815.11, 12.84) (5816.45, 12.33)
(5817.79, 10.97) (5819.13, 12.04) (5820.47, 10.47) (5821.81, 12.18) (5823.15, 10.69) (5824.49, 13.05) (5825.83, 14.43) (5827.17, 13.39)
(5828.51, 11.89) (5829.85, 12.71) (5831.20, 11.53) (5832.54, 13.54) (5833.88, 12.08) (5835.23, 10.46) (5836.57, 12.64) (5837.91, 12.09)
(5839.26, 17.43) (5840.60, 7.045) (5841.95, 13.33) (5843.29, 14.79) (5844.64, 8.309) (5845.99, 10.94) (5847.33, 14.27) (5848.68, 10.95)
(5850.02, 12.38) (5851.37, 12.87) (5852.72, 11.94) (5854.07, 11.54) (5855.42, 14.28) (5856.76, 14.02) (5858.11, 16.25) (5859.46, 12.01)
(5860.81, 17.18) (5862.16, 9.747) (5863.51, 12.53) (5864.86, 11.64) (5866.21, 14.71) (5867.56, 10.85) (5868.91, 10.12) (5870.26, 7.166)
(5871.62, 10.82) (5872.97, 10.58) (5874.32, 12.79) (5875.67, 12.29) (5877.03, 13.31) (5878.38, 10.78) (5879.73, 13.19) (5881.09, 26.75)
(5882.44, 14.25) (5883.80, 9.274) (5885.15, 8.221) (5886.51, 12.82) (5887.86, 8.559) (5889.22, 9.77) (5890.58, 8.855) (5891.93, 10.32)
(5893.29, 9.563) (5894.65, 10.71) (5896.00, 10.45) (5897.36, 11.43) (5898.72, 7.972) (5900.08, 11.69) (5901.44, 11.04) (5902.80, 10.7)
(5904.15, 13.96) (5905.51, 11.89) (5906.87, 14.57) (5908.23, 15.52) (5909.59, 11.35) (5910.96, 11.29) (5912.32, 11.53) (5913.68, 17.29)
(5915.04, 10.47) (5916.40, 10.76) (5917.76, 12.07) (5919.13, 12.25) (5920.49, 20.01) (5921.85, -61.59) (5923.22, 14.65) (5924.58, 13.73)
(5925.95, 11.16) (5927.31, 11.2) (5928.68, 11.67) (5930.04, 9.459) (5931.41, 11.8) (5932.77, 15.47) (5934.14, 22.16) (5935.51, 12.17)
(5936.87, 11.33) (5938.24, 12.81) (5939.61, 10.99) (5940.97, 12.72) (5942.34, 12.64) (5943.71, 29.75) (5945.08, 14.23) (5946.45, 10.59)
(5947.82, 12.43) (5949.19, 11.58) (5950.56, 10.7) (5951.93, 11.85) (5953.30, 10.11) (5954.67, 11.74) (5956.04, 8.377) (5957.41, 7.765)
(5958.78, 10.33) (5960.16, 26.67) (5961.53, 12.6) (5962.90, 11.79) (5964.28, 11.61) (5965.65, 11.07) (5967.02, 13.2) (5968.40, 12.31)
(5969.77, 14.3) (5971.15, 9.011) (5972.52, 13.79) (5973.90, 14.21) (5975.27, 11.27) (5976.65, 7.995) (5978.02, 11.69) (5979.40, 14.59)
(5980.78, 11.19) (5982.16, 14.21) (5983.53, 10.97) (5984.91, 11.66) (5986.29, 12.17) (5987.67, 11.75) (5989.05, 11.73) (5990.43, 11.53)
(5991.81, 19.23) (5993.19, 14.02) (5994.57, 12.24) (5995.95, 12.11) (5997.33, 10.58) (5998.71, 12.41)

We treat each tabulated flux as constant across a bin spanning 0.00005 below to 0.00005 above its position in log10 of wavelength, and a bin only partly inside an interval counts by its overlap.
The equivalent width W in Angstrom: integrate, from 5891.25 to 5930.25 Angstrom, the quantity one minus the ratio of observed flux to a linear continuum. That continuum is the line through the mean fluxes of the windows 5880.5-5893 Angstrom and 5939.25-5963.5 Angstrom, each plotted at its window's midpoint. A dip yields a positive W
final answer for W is 8.8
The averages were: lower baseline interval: 11.9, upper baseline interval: 13.2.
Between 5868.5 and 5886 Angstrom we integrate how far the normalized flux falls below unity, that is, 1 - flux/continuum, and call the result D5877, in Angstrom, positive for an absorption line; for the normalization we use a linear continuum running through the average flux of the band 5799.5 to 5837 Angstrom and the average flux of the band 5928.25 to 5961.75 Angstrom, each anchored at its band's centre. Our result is 0.59 Angstrom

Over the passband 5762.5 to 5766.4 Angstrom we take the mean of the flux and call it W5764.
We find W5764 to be 11.8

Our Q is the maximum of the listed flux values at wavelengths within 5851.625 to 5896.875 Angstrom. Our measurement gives 26.75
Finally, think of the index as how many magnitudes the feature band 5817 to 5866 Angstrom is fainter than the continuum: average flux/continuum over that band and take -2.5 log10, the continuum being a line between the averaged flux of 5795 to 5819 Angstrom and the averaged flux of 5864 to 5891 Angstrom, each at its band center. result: -0.04 mag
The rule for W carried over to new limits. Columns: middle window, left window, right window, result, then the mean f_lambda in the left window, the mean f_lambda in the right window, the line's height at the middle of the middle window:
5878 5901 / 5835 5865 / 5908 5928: -3.5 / 12.6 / 7.94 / 9.89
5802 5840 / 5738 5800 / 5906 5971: -2.2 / 11.9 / 11.5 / 11.8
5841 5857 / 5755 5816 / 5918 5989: -0.7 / 12.1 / 11.4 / 11.8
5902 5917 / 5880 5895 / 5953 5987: -1.0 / 11.8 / 12.2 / 11.9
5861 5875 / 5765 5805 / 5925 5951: 1.7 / 12.1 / 13.4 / 12.8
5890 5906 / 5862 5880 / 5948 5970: 1.4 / 11.5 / 12.2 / 11.7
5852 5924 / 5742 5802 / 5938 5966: 9.8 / 11.9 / 13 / 12.6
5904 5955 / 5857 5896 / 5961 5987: 3.3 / 12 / 12.1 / 12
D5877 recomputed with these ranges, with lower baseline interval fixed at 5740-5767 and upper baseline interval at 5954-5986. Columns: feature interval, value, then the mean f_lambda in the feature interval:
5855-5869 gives -1.4 Angstrom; 13.1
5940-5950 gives -2.0 Angstrom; 14.7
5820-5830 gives -0.5 Angstrom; 12.4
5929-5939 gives -1.1 Angstrom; 13.5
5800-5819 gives -0.8 Angstrom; 12.3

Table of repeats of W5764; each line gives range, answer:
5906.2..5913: 12.8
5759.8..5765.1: 11.5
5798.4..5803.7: 11.8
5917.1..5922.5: -4.05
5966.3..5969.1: 12.8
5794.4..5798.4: 12.1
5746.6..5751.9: 11.7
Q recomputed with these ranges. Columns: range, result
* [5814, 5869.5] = 17.43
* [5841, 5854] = 14.79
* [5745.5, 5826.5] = 14.82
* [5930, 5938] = 22.16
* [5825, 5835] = 14.43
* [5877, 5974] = 29.75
